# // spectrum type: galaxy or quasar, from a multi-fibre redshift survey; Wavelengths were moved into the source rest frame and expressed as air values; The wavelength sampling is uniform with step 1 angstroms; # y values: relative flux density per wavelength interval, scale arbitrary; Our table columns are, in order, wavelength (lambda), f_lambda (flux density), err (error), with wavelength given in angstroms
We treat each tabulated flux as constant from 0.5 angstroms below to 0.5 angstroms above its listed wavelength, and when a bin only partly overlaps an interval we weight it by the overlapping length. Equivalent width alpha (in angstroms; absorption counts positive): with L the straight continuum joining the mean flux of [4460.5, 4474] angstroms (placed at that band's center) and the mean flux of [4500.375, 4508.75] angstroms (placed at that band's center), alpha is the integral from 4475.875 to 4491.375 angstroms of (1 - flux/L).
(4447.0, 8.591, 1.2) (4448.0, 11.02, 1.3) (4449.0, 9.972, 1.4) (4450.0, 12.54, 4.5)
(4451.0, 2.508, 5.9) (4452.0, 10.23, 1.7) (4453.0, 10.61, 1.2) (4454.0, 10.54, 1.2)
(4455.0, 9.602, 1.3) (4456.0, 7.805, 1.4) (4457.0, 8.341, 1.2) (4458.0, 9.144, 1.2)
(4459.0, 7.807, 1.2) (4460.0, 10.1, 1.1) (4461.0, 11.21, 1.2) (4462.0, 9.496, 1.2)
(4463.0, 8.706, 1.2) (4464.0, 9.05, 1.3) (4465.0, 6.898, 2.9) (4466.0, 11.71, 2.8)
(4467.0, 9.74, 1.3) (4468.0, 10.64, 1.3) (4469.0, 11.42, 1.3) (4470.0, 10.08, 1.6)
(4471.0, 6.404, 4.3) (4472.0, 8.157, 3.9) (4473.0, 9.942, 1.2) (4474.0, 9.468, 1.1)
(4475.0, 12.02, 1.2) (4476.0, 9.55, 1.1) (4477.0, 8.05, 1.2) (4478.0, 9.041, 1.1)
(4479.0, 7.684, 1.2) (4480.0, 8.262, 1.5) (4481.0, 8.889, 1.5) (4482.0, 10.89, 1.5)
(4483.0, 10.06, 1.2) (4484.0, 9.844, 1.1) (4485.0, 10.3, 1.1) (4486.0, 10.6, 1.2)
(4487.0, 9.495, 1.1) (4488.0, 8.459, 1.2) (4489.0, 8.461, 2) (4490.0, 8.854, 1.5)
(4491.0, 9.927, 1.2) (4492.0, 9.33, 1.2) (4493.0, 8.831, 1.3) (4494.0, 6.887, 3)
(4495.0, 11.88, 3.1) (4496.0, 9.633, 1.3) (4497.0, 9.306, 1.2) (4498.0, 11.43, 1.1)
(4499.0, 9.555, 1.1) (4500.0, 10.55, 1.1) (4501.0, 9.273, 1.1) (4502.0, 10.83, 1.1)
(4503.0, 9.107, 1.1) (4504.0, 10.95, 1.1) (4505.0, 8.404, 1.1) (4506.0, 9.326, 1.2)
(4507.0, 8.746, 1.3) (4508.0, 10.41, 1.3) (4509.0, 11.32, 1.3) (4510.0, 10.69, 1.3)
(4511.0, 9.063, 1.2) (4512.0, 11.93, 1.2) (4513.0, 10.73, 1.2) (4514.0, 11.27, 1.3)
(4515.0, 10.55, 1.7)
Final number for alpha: 0.5 angstroms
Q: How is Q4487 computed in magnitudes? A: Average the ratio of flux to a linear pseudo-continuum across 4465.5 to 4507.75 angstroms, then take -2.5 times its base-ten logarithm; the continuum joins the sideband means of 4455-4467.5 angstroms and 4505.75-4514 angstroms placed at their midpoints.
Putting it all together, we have 0.024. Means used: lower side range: 9.18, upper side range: 10.4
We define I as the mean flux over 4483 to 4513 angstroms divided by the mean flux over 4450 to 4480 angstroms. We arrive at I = 1.06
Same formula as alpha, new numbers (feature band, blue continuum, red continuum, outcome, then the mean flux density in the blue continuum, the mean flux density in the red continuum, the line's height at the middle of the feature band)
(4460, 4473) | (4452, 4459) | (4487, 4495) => -0.5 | 9.29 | 8.93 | 9.18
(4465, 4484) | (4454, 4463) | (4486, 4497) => -0.5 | 9.24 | 9.25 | 9.24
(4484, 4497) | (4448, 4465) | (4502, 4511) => 0.4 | 9.21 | 9.88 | 9.66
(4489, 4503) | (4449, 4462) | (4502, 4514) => 0.4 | 9.24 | 10.1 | 9.94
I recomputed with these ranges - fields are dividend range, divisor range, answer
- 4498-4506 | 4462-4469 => 1.03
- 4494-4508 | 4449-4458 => 1.08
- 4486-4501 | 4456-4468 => 1.02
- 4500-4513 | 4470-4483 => 1.10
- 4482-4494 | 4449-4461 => 1.03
